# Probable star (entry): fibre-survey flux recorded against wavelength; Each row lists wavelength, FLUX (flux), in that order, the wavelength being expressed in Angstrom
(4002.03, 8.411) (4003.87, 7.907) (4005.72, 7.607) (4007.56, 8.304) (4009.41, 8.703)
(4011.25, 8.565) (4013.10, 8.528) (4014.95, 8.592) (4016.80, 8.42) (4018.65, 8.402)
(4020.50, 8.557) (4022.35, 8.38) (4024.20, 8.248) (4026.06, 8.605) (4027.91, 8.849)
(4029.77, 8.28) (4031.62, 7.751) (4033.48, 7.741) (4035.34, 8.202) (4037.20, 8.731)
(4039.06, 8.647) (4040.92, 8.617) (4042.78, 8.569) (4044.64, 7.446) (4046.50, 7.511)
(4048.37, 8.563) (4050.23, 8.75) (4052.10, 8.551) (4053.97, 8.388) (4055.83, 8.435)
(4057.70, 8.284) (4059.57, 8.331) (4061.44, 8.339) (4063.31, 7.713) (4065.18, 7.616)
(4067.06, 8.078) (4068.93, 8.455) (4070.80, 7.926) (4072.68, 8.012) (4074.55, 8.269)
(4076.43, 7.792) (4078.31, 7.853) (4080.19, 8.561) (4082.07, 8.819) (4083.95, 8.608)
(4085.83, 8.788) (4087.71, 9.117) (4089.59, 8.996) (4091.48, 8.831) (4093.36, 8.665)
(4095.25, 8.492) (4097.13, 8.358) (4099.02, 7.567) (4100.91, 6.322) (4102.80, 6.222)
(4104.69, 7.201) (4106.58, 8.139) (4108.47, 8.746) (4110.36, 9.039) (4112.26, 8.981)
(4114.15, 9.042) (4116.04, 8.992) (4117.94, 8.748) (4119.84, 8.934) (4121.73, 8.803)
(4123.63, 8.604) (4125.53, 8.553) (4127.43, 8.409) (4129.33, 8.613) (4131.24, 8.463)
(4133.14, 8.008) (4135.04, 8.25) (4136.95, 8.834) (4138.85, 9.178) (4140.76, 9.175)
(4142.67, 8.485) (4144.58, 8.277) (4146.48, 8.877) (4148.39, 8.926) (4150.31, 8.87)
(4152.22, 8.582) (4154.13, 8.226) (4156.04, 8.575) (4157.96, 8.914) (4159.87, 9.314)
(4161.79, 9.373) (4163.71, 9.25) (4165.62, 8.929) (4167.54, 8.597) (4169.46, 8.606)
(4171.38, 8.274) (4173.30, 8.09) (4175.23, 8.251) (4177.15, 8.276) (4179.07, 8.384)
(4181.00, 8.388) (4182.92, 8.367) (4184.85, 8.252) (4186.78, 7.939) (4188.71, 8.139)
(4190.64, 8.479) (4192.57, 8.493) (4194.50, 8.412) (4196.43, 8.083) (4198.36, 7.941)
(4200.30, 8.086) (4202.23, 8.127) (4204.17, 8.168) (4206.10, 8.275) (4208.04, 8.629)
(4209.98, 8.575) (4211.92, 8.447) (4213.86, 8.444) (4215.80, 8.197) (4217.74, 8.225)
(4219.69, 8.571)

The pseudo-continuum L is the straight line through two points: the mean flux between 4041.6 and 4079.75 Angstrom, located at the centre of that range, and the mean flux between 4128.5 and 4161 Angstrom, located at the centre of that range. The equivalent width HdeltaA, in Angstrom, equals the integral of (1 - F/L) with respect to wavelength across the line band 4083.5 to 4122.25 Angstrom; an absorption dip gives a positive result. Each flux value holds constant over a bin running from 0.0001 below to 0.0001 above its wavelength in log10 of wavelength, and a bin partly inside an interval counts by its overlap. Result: 0.1 Angstrom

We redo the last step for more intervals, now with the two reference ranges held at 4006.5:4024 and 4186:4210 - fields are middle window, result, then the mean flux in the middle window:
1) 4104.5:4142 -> -1.4 Angstrom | 8.66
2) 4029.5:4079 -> 1.5 Angstrom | 8.18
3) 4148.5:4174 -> -1.4 Angstrom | 8.75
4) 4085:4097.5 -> -0.6 Angstrom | 8.77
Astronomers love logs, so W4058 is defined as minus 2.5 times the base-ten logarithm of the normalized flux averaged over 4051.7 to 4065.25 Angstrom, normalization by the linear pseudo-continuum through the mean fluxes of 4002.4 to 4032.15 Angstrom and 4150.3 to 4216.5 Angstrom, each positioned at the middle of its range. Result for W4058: 0.02 mag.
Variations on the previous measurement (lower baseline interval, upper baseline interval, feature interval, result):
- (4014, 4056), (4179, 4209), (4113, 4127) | -0.06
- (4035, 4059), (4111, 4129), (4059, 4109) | 0.06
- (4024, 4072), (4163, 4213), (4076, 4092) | -0.04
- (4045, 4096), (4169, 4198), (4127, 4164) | -0.05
